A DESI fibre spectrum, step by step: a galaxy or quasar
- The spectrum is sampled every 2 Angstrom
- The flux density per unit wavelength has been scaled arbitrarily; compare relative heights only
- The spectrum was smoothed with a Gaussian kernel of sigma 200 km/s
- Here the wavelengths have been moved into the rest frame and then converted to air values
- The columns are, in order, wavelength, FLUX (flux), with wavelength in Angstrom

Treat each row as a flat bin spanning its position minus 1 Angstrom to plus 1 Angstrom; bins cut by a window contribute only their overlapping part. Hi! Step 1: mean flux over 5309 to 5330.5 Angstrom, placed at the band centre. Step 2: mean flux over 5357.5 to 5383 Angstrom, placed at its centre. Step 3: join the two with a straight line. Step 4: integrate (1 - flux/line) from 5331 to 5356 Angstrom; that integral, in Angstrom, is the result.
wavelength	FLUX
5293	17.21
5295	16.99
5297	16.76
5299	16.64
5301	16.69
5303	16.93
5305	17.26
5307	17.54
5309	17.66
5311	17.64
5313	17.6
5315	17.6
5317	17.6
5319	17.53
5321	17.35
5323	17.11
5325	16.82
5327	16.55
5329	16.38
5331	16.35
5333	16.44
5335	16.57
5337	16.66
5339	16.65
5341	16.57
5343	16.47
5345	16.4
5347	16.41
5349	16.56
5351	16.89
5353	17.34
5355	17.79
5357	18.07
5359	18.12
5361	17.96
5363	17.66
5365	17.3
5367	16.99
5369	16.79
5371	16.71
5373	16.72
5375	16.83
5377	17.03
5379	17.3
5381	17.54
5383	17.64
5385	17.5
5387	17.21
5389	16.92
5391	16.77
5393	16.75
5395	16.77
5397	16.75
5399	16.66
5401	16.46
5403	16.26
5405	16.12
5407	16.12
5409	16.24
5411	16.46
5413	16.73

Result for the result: 0.8 Angstrom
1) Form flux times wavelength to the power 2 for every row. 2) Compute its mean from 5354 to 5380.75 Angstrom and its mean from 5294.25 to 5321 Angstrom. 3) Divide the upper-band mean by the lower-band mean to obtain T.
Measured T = 1.03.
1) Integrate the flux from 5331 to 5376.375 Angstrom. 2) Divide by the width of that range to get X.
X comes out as 17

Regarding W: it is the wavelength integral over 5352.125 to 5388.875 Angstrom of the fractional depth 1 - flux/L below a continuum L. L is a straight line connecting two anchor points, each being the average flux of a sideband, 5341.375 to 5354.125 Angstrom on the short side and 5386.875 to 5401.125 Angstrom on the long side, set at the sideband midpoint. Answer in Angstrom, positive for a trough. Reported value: -1.36 Angstrom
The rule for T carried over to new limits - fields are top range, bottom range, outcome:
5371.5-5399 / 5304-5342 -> 1.02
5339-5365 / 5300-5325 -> 1.00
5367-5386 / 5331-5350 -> 1.05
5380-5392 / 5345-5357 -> 1.03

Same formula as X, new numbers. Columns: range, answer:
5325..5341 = 16.5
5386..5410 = 16.6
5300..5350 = 16.9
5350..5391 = 17.3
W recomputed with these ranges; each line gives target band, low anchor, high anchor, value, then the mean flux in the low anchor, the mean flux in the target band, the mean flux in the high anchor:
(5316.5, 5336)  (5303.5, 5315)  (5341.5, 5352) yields 0.26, 17.5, 16.9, 16.5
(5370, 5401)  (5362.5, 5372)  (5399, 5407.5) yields -0.59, 17.1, 17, 16.3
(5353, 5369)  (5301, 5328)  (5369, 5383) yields -0.48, 17.3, 17.6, 17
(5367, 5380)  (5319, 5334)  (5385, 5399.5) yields -0.04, 16.8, 16.9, 16.9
